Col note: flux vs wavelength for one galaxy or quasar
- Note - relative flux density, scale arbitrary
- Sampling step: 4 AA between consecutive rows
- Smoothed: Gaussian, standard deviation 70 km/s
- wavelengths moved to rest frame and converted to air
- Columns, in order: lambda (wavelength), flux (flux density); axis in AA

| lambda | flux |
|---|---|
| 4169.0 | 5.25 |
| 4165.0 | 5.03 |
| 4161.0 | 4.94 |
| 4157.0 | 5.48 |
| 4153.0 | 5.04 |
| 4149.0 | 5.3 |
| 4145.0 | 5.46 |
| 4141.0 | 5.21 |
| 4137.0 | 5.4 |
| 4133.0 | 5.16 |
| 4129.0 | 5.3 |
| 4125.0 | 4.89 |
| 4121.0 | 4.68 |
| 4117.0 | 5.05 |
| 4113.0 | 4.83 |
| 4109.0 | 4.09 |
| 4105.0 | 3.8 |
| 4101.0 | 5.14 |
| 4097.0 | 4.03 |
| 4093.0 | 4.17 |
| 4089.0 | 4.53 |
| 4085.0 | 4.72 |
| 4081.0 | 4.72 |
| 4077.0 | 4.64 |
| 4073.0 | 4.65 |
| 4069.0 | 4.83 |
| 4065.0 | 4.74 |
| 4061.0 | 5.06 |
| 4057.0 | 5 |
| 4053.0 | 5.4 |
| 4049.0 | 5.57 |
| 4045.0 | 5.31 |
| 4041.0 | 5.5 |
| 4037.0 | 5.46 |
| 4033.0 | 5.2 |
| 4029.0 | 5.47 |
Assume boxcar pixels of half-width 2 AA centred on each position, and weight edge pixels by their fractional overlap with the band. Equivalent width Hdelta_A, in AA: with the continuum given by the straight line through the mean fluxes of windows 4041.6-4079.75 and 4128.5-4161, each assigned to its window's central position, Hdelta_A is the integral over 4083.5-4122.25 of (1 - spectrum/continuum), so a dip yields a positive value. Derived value 4.9 AA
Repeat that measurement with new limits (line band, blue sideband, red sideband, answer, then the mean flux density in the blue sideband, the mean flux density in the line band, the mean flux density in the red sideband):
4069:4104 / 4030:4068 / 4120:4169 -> 4.35 AA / 5.24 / 4.57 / 5.17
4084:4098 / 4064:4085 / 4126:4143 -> 1.43 AA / 4.72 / 4.36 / 5.25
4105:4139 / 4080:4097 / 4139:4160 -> 0.42 AA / 4.46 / 4.86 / 5.28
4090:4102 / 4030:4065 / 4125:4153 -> 1.99 AA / 5.28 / 4.4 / 5.26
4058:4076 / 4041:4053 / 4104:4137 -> 1.53 AA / 5.44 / 4.82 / 4.79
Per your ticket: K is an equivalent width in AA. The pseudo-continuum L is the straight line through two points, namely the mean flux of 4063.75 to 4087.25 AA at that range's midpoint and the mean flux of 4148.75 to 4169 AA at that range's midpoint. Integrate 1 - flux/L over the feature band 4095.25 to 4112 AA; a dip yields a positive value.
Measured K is 1.9 AA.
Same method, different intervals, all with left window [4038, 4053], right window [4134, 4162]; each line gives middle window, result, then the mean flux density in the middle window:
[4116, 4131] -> 1.0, 4.98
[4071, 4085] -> 1.9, 4.68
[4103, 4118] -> 2.6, 4.4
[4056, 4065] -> 0.8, 4.97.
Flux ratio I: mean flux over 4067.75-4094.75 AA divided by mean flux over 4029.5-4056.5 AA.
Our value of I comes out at 0.86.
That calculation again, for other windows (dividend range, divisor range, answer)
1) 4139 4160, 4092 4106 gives 1.22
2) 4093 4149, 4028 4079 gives 0.94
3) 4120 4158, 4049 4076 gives 1.04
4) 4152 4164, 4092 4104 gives 1.17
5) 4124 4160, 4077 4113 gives 1.18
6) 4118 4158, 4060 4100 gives 1.12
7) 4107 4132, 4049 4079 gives 0.97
